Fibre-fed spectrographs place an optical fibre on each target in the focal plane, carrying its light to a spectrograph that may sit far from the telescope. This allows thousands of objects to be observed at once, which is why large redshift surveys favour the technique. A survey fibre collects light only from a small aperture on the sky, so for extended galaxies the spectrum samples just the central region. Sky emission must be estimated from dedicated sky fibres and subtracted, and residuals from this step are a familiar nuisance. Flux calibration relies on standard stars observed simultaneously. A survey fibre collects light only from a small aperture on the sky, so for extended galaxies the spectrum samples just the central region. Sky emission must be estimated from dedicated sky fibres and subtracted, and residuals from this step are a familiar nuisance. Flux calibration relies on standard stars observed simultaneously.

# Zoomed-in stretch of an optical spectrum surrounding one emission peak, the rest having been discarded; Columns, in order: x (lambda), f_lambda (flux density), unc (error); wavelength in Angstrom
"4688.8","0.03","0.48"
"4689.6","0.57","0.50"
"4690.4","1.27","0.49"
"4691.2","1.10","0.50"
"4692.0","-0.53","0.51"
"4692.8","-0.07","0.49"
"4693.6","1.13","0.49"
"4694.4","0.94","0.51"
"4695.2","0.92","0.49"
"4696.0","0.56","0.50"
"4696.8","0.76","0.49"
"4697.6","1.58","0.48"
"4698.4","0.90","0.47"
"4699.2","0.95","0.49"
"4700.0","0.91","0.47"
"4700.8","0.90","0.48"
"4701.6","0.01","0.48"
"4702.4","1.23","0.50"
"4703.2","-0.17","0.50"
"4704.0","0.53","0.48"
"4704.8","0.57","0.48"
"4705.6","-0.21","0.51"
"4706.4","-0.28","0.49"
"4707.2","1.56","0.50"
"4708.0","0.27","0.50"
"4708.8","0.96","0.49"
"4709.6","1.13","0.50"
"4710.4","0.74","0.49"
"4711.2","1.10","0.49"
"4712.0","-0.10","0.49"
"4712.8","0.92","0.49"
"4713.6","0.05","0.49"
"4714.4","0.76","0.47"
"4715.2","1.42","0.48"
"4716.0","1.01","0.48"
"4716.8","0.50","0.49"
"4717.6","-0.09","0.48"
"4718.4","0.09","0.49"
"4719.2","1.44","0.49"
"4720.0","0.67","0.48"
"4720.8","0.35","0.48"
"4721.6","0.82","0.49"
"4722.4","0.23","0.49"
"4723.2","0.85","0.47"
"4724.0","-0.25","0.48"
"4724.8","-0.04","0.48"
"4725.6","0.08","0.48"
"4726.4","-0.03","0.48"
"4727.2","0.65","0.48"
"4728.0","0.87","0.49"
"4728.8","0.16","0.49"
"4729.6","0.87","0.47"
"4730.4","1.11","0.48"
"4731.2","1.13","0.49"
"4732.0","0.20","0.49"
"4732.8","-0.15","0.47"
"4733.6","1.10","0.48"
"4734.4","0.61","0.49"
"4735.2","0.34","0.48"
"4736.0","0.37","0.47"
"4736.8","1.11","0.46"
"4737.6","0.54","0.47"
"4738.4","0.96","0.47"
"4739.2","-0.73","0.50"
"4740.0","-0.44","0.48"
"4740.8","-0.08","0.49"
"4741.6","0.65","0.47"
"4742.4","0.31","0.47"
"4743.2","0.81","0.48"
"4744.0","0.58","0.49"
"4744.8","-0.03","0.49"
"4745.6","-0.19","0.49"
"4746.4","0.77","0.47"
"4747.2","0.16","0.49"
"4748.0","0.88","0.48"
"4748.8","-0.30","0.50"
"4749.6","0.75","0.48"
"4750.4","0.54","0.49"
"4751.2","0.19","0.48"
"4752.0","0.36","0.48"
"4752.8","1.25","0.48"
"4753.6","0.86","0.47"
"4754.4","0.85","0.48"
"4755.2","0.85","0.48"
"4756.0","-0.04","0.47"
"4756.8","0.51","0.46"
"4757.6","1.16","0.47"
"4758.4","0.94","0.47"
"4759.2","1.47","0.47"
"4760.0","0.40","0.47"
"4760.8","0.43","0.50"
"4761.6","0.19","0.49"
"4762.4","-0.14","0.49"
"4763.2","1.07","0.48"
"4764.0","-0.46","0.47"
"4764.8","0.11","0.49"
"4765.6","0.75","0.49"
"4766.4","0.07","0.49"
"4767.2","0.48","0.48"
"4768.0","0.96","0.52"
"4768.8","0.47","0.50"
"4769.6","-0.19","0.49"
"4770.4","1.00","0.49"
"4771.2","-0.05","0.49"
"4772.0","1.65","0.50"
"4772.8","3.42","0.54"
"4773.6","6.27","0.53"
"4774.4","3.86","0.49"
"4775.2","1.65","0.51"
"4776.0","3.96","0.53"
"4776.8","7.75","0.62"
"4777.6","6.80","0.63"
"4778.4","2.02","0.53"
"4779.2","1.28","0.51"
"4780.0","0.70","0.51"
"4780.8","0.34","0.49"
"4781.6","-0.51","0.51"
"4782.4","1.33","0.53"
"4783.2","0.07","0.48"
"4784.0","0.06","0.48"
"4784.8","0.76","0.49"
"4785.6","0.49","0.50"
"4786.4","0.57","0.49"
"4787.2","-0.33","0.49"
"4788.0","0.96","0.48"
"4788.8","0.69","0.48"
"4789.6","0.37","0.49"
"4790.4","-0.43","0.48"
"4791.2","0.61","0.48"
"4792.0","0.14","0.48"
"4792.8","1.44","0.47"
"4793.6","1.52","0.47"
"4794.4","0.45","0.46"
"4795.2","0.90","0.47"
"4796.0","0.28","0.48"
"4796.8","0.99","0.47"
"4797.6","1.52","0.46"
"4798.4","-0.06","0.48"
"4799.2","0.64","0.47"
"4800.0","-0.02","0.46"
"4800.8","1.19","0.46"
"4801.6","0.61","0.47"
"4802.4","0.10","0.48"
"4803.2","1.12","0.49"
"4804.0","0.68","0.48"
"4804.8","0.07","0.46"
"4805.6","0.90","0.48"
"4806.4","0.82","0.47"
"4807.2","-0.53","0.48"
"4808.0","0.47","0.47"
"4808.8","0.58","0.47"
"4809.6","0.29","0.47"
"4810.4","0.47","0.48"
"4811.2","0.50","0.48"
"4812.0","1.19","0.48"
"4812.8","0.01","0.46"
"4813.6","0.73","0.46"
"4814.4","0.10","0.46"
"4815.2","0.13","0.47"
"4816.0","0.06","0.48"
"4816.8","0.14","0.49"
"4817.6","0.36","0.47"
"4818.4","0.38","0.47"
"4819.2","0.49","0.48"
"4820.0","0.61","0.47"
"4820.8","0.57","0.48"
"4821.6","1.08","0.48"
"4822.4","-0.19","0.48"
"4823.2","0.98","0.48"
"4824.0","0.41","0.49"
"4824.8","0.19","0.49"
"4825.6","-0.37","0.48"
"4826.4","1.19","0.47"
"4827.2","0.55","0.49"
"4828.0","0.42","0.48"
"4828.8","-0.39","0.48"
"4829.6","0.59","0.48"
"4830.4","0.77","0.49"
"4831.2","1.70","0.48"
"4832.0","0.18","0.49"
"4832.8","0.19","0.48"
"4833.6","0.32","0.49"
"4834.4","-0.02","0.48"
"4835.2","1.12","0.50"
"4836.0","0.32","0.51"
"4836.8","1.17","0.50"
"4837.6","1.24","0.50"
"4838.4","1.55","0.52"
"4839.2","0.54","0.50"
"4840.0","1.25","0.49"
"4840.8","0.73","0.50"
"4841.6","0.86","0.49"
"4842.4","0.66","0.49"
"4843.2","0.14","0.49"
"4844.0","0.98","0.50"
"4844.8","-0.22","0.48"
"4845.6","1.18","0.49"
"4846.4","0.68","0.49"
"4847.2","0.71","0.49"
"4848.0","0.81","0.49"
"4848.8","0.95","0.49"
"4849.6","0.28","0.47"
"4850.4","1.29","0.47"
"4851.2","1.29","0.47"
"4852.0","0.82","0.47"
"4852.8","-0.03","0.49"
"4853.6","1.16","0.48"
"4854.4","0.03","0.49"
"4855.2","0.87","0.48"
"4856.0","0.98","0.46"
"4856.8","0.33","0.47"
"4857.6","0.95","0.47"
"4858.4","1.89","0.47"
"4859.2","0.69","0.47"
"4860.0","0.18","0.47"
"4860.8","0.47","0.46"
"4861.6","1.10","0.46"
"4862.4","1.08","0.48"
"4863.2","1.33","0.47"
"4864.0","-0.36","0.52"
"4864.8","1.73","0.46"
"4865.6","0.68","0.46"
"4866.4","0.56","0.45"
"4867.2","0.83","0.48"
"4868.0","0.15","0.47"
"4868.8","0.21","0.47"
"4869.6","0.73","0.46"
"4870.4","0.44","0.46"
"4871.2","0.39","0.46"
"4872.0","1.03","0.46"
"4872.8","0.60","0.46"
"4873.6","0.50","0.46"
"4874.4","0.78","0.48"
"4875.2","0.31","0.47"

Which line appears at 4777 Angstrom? [O II]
